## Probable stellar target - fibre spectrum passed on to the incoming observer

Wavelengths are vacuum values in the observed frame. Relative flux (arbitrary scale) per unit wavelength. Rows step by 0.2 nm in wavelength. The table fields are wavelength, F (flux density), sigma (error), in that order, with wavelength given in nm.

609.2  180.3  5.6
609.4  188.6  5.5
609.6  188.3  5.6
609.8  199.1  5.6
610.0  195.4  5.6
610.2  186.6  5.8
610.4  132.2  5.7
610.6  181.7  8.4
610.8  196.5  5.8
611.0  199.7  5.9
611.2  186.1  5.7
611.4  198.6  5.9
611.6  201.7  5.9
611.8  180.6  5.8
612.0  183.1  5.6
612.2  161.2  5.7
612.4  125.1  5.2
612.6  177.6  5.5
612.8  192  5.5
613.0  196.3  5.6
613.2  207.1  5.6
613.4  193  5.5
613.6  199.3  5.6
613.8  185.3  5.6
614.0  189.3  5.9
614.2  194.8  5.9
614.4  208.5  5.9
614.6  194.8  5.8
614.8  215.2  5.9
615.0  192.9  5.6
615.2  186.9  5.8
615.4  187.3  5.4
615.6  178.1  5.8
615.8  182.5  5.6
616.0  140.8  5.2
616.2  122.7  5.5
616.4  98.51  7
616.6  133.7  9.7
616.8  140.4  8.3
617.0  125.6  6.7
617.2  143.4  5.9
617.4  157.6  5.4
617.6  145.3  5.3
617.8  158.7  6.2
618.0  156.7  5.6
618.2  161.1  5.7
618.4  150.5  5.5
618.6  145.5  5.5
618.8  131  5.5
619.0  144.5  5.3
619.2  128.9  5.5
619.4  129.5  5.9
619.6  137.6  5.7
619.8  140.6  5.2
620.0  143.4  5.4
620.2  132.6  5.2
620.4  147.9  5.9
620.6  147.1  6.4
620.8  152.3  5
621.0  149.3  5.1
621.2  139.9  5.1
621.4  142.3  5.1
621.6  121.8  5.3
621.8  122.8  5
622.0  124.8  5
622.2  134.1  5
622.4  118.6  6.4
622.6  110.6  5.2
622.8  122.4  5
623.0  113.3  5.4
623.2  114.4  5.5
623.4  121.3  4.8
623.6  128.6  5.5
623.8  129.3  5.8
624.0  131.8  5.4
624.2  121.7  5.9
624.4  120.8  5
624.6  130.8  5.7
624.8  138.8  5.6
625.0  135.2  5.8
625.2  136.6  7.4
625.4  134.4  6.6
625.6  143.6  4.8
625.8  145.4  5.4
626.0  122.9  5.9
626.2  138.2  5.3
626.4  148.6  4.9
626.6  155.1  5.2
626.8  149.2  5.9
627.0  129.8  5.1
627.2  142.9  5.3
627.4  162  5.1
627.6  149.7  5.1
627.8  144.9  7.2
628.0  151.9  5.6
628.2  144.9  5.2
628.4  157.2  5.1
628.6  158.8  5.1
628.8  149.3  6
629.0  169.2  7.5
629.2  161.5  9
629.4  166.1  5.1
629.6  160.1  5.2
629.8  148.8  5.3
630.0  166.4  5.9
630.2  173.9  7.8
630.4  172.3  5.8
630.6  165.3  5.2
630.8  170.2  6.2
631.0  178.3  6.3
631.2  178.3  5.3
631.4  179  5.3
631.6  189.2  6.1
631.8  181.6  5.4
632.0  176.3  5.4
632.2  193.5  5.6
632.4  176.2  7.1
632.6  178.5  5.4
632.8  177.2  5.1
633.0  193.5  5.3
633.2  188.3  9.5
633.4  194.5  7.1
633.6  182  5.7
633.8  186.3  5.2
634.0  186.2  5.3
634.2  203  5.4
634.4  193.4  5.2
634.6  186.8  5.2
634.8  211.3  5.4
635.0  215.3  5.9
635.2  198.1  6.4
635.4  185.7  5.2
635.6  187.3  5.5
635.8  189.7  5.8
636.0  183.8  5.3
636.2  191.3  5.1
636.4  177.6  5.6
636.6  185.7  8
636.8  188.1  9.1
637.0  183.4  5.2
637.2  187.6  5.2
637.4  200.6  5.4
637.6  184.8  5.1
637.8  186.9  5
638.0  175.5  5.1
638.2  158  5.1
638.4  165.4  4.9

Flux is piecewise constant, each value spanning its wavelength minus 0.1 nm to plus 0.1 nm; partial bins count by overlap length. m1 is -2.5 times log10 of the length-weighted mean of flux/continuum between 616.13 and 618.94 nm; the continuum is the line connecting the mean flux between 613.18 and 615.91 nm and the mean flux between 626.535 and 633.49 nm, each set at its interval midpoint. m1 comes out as 0.313 mag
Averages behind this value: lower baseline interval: 193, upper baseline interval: 167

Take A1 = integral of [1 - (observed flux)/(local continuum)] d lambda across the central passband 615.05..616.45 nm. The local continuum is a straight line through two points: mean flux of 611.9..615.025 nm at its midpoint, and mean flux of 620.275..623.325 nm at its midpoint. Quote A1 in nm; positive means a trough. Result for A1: 0.10 nm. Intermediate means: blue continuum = 188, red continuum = 131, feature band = 160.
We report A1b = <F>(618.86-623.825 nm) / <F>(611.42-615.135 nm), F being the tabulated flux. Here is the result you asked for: 0.70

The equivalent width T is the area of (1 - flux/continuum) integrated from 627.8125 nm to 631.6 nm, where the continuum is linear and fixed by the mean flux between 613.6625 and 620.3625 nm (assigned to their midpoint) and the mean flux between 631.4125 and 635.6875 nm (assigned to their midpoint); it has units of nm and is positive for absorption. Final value 0.37 nm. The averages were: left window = 157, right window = 190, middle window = 164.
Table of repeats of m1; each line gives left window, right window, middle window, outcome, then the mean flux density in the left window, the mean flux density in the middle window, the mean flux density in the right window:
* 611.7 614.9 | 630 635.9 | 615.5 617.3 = 0.31 mag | 188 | 141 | 186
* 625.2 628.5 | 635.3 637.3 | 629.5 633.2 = -0.07 mag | 145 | 176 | 186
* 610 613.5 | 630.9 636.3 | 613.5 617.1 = 0.08 mag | 183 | 171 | 188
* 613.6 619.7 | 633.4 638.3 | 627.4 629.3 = 0.15 mag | 160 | 155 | 189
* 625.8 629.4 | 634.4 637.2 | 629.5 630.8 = -0.02 mag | 150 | 165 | 191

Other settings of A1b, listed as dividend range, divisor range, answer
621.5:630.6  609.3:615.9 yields 0.75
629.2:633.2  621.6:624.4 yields 1.43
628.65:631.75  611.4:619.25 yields 1.00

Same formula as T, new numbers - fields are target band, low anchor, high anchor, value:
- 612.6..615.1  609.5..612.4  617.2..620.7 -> -0.41 nm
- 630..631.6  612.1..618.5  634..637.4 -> 0.10 nm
